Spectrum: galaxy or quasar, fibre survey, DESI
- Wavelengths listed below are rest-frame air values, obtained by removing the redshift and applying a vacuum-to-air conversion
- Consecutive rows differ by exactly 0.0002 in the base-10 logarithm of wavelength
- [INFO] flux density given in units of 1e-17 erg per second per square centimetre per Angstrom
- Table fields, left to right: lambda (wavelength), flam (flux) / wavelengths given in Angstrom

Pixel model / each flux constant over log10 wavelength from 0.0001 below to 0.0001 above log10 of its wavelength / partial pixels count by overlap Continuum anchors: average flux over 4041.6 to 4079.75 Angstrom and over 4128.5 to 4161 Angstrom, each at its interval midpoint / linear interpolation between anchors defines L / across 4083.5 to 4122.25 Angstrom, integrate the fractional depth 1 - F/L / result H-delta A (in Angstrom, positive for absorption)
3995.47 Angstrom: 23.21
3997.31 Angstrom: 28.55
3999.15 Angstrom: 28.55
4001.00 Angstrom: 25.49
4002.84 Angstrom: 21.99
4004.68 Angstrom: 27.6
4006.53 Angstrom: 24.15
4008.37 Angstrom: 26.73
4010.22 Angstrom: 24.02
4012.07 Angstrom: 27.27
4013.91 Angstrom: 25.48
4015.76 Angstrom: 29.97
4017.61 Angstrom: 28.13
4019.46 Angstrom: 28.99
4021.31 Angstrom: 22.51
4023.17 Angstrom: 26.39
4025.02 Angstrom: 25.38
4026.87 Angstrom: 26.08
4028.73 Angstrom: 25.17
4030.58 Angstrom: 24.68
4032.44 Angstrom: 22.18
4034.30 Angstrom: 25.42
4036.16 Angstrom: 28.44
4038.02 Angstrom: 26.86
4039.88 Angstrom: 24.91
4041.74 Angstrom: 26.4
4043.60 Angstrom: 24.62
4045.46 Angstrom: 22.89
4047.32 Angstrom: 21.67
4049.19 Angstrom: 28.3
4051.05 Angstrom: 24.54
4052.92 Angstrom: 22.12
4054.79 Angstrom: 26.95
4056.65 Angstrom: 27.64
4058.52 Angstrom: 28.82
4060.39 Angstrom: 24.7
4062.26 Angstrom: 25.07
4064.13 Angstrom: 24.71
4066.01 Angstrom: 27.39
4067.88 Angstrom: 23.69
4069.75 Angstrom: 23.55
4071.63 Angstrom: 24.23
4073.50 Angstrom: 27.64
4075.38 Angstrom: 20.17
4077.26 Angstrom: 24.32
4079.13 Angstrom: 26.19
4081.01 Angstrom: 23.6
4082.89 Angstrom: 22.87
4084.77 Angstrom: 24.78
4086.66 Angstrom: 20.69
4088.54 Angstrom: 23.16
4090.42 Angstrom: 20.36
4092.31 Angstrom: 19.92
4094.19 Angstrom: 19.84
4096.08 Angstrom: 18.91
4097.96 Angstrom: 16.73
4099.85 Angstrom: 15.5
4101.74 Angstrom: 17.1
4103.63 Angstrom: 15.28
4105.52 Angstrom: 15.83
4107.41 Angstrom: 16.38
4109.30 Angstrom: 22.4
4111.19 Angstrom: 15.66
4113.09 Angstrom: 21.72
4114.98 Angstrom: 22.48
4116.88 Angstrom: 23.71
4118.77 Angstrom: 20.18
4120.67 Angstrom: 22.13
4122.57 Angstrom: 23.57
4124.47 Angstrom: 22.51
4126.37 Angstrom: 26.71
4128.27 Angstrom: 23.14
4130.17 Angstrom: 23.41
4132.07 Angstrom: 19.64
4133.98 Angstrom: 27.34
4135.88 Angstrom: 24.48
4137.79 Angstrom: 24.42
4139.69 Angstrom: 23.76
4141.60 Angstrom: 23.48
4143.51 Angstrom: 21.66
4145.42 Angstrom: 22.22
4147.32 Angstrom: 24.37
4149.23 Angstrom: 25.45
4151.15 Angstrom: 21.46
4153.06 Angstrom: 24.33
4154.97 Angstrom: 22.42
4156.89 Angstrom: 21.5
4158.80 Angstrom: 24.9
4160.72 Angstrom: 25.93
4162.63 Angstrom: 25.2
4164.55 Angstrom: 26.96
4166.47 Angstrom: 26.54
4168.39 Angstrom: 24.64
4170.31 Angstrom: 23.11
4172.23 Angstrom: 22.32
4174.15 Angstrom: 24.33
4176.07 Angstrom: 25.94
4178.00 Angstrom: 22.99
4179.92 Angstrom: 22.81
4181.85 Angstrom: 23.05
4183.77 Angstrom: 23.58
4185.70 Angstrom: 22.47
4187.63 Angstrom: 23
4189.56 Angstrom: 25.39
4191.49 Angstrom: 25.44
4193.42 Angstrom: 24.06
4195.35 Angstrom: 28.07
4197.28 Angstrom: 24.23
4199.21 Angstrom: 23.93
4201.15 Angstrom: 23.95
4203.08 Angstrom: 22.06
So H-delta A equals 7.2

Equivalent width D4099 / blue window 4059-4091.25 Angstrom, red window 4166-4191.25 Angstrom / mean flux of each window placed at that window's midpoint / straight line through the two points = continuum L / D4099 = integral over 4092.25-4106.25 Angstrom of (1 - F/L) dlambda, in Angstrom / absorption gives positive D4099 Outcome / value 3.9 Angstrom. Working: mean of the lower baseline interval 24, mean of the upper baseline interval 23.9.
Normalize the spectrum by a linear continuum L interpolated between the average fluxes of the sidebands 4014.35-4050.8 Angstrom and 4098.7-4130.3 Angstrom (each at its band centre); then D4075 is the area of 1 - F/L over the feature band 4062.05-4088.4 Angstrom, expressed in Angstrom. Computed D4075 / -1.4 Angstrom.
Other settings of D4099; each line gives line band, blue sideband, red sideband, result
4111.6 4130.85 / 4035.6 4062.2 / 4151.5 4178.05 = 1.6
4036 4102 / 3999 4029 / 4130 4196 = 4.5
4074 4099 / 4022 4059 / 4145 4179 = 3.2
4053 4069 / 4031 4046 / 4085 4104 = -2.2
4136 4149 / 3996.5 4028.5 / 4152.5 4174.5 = 0.6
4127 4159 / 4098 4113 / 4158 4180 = -2.8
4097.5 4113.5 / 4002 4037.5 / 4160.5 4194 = 4.9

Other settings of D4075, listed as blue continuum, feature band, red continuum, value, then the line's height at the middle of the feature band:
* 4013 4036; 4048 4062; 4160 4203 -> -0.2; 25.6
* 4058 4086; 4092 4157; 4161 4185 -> 8.1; 24.5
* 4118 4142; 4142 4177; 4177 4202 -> -0.4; 23.8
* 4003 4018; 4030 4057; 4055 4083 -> 0.6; 25.7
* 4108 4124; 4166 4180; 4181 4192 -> -0.5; 23.3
